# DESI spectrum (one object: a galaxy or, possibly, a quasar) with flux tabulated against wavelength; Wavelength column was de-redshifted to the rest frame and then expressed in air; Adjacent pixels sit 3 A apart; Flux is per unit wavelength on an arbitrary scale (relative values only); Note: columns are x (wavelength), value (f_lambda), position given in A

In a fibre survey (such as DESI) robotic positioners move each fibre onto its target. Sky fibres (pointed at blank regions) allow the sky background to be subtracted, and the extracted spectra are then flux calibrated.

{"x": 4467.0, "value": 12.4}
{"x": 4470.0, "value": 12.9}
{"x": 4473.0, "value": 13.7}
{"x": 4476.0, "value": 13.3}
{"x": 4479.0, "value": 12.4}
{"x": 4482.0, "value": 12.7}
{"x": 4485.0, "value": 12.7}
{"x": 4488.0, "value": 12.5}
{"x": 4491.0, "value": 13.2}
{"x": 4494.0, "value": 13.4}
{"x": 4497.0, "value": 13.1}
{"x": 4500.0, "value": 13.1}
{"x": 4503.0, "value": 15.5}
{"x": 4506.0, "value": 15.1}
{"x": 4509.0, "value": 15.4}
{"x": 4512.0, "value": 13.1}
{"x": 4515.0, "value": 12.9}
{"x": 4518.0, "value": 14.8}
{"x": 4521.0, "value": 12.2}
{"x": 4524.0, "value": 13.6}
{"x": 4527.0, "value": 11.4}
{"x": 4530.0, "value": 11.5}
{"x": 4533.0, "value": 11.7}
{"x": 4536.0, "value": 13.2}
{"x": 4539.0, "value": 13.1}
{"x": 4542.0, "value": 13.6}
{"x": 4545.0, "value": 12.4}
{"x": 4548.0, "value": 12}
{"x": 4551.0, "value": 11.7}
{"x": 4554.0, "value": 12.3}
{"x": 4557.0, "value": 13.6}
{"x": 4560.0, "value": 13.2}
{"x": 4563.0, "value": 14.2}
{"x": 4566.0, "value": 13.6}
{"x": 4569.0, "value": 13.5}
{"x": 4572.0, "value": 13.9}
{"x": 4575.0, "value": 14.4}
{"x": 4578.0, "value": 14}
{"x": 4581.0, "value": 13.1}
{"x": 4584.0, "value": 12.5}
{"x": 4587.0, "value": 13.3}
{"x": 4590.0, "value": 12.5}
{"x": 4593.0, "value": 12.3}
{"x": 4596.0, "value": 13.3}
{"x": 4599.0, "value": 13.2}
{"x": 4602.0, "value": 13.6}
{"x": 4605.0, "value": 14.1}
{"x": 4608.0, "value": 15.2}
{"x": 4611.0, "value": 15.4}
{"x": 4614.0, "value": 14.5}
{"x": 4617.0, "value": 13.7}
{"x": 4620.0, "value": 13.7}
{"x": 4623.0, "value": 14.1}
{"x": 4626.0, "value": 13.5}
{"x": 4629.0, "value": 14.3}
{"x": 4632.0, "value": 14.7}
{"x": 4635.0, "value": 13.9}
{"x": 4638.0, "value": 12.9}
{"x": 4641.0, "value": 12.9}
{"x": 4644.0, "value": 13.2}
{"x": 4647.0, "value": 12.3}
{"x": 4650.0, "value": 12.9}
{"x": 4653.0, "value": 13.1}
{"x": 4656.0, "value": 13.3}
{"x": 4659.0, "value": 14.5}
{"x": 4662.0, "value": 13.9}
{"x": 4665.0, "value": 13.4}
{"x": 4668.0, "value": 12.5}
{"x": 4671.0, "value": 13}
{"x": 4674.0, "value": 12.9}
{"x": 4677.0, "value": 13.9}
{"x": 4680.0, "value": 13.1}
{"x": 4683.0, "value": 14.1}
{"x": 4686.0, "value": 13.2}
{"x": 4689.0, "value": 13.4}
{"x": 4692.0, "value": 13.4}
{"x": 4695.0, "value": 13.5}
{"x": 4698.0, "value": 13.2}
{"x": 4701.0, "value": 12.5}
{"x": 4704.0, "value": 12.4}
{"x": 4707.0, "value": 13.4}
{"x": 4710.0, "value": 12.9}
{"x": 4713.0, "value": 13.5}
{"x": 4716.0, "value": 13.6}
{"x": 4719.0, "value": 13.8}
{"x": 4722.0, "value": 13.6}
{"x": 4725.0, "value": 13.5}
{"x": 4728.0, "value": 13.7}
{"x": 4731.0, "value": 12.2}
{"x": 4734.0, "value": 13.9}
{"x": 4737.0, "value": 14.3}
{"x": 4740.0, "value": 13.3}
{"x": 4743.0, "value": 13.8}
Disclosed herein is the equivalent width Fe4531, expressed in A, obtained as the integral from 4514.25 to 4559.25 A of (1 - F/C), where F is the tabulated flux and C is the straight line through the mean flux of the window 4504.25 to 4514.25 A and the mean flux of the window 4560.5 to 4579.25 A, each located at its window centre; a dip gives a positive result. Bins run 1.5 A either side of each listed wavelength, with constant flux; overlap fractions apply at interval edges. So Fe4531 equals 4.81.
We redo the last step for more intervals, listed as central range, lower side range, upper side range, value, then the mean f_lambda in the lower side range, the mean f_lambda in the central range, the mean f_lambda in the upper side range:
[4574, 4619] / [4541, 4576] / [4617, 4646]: -0.8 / 13.2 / 13.7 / 13.7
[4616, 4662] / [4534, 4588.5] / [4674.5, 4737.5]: -0.9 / 13.2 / 13.5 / 13.4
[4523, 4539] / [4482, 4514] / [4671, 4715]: 1.5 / 13.6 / 12.3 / 13.2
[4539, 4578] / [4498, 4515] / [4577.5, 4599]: 0.6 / 14.3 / 13.2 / 13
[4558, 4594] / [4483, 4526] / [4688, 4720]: 0.2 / 13.6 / 13.4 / 13.2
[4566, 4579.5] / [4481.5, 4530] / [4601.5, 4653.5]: -0.3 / 13.4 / 13.9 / 13.8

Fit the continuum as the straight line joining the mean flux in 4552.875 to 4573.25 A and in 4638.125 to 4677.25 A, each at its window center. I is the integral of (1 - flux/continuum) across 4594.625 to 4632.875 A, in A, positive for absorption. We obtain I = -2.2 A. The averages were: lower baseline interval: 13.5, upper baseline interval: 13.2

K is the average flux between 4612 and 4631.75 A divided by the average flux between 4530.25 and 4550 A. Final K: 1.1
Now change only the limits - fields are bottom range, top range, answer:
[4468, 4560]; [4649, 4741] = 1.02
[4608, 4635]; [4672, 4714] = 0.93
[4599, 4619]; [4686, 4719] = 0.92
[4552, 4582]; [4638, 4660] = 0.97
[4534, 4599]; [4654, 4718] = 1.02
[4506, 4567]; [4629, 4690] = 1.03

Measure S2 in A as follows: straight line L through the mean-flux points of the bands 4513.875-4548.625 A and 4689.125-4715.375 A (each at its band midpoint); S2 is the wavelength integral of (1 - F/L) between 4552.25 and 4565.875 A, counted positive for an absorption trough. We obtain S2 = -0.6 A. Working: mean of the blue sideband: 12.7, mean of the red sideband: 13.1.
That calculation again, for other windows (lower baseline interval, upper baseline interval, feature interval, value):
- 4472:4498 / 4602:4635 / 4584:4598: 1.2 A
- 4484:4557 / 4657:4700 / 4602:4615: -1.4 A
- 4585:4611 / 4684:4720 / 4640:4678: 0.4 A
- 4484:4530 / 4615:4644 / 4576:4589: 0.3 A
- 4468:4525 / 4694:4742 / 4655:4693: -0.2 A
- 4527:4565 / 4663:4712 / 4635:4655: 0.1 A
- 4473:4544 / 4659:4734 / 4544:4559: 0.9 A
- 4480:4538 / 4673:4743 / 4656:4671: -0.2 A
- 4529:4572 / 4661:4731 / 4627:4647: -0.6 A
